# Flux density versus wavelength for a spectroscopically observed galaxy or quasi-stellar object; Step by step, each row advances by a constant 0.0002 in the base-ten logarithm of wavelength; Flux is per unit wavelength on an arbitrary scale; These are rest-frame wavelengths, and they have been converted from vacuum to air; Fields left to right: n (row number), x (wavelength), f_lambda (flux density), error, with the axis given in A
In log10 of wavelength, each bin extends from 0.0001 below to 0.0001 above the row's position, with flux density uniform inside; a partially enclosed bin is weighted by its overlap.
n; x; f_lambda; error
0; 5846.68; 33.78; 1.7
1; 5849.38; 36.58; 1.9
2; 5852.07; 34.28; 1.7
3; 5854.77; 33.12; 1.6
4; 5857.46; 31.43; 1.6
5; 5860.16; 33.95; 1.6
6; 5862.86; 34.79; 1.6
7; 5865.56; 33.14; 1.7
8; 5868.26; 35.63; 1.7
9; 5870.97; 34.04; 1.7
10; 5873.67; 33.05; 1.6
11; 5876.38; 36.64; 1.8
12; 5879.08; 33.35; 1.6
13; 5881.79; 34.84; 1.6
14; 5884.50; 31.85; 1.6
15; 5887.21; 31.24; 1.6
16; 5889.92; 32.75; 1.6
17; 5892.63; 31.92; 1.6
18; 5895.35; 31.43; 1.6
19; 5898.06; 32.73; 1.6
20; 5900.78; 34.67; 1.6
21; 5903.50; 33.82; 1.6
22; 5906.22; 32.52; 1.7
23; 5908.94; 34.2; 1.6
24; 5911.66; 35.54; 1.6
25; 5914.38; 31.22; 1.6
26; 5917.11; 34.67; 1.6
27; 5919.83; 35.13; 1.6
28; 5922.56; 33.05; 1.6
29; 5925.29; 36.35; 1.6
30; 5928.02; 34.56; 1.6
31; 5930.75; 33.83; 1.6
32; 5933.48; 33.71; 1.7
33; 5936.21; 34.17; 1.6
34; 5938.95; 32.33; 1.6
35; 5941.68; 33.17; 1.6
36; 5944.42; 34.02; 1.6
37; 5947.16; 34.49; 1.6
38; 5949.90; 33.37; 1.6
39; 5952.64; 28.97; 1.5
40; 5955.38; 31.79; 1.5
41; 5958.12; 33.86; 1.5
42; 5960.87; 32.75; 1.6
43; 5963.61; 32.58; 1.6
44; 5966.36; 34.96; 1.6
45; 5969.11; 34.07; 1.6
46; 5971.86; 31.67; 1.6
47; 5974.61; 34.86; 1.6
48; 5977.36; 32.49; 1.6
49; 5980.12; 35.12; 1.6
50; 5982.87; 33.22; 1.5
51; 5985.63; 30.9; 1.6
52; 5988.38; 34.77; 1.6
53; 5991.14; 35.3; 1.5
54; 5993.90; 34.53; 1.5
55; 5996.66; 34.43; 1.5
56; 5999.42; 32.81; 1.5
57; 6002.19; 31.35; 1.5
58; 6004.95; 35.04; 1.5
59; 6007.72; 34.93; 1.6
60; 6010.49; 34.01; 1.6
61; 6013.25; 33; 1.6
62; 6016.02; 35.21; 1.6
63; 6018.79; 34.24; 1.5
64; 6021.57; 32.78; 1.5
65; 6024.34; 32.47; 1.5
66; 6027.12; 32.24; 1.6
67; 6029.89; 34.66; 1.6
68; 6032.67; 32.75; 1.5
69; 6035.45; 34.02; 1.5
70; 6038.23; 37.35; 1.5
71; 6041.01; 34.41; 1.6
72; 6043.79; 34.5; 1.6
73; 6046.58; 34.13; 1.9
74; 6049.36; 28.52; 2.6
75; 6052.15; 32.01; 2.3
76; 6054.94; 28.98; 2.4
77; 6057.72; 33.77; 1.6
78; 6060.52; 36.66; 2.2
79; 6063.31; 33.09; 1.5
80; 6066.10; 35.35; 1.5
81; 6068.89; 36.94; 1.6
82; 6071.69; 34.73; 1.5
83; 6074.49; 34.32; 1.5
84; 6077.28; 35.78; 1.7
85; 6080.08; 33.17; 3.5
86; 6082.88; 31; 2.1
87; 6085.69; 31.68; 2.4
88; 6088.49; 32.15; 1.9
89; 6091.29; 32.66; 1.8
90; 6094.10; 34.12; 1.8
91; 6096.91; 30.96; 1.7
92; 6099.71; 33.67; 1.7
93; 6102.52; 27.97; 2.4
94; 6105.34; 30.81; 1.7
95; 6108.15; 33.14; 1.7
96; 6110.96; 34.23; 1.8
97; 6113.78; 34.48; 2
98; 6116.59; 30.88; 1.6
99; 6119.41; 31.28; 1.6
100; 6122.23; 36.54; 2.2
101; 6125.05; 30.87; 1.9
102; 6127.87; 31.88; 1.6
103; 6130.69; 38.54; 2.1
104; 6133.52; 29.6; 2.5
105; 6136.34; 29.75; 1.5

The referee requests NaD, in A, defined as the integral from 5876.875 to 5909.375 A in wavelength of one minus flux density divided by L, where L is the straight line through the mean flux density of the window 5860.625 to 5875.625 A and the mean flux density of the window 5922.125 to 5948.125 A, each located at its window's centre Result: 1.1 A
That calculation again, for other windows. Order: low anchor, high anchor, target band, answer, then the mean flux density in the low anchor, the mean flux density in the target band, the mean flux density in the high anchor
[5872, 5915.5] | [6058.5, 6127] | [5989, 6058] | -0.62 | 33.3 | 33.5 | 33.2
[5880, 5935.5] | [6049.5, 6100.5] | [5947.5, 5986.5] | 0.53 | 33.5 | 33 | 33.3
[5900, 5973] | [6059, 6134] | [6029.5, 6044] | -0.55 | 33.5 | 34.6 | 33.2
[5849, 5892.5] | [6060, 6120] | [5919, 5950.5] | -0.46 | 33.7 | 34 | 33.1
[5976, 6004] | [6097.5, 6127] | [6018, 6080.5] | -1.59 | 33.5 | 33.8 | 32.3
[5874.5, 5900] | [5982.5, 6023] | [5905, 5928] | -0.63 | 33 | 34.1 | 33.8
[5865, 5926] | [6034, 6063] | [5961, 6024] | -0.39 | 33.6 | 33.7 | 33.4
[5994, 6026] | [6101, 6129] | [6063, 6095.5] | -1.05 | 33.7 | 33.8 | 32.2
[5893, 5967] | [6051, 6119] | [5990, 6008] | -0.40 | 33.4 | 34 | 33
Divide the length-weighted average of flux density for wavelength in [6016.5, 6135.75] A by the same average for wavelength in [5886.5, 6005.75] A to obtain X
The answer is 1.0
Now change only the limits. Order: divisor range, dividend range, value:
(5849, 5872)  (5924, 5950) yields 1.00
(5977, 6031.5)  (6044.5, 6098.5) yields 0.98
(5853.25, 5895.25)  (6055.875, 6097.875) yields 1.01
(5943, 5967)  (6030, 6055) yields 1.01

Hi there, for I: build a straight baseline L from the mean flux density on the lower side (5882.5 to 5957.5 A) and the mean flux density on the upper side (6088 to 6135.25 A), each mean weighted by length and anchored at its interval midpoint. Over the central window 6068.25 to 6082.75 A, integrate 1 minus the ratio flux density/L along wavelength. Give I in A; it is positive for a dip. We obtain -0.8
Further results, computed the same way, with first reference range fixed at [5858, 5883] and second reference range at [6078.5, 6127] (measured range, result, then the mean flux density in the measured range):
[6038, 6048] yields -0.6 A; 34.8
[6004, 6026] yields -0.6 A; 33.9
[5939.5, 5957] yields 0.5 A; 32.6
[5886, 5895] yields 0.6 A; 31.9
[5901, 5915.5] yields 0.2 A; 33.6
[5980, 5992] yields -0.1 A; 33.7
